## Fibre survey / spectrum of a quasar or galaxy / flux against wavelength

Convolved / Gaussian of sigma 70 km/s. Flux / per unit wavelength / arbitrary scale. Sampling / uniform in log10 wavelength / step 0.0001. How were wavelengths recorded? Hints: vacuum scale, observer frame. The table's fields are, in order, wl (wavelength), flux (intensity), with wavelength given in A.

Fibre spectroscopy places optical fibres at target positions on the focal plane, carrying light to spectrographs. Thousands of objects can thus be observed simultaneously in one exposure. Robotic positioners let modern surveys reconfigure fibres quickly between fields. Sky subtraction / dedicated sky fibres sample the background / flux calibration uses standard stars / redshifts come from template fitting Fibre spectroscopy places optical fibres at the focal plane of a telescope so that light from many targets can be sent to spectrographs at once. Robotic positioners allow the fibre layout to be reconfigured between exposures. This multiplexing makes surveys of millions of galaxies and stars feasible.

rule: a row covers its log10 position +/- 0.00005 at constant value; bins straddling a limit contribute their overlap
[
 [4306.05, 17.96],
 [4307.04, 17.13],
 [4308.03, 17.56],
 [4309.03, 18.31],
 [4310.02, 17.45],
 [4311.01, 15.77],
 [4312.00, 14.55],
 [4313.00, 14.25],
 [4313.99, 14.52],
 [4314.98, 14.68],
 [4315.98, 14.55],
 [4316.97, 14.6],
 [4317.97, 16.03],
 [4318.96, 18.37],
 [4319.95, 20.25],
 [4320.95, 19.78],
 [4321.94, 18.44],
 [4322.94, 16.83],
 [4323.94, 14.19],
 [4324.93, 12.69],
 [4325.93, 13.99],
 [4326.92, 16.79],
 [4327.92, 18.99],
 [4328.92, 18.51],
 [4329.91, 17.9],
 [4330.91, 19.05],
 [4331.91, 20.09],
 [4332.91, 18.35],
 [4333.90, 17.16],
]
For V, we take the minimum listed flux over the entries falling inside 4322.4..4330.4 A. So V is 12.69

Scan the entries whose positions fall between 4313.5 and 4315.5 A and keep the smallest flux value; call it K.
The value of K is 14.52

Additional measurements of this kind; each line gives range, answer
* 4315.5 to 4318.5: 14.55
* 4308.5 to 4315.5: 14.25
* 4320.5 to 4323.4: 16.83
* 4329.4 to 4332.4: 17.9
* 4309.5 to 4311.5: 15.77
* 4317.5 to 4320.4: 16.03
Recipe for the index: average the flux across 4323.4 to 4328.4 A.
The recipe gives 15.3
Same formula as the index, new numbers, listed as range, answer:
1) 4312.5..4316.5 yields 14.5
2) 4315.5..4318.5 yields 15.1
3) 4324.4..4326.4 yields 13.4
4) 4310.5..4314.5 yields 14.8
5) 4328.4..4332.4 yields 18.9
